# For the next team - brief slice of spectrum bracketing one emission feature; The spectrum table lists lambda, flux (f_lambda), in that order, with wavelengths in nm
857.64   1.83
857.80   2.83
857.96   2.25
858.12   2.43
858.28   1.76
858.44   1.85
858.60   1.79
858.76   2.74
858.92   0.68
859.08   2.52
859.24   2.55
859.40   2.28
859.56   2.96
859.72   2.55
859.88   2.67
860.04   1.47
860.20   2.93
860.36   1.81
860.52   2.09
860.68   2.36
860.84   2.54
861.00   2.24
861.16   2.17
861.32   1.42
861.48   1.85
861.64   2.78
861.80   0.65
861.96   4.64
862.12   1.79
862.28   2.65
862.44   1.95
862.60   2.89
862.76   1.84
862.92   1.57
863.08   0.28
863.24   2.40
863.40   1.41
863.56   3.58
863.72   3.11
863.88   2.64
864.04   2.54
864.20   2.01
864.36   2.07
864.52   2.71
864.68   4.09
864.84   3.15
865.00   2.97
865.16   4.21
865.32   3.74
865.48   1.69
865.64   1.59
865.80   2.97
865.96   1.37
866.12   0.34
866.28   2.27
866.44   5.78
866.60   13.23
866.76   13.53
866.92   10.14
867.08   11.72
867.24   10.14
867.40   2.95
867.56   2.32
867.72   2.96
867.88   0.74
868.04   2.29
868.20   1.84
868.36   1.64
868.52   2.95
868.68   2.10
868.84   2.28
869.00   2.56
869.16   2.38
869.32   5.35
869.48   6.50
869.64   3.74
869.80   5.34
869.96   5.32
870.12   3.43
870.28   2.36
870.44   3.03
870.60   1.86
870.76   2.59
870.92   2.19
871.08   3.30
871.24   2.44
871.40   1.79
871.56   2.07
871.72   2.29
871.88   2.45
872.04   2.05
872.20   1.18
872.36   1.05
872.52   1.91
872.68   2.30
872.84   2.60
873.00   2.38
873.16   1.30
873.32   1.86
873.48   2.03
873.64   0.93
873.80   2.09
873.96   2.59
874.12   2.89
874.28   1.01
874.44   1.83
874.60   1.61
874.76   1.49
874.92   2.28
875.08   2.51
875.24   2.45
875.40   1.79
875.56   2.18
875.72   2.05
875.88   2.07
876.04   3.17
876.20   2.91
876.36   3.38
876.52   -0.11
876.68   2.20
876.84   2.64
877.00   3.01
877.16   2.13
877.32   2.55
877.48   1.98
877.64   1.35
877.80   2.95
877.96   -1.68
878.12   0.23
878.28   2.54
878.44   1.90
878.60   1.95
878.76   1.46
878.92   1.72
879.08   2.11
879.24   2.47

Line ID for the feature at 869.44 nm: [N II] 6583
